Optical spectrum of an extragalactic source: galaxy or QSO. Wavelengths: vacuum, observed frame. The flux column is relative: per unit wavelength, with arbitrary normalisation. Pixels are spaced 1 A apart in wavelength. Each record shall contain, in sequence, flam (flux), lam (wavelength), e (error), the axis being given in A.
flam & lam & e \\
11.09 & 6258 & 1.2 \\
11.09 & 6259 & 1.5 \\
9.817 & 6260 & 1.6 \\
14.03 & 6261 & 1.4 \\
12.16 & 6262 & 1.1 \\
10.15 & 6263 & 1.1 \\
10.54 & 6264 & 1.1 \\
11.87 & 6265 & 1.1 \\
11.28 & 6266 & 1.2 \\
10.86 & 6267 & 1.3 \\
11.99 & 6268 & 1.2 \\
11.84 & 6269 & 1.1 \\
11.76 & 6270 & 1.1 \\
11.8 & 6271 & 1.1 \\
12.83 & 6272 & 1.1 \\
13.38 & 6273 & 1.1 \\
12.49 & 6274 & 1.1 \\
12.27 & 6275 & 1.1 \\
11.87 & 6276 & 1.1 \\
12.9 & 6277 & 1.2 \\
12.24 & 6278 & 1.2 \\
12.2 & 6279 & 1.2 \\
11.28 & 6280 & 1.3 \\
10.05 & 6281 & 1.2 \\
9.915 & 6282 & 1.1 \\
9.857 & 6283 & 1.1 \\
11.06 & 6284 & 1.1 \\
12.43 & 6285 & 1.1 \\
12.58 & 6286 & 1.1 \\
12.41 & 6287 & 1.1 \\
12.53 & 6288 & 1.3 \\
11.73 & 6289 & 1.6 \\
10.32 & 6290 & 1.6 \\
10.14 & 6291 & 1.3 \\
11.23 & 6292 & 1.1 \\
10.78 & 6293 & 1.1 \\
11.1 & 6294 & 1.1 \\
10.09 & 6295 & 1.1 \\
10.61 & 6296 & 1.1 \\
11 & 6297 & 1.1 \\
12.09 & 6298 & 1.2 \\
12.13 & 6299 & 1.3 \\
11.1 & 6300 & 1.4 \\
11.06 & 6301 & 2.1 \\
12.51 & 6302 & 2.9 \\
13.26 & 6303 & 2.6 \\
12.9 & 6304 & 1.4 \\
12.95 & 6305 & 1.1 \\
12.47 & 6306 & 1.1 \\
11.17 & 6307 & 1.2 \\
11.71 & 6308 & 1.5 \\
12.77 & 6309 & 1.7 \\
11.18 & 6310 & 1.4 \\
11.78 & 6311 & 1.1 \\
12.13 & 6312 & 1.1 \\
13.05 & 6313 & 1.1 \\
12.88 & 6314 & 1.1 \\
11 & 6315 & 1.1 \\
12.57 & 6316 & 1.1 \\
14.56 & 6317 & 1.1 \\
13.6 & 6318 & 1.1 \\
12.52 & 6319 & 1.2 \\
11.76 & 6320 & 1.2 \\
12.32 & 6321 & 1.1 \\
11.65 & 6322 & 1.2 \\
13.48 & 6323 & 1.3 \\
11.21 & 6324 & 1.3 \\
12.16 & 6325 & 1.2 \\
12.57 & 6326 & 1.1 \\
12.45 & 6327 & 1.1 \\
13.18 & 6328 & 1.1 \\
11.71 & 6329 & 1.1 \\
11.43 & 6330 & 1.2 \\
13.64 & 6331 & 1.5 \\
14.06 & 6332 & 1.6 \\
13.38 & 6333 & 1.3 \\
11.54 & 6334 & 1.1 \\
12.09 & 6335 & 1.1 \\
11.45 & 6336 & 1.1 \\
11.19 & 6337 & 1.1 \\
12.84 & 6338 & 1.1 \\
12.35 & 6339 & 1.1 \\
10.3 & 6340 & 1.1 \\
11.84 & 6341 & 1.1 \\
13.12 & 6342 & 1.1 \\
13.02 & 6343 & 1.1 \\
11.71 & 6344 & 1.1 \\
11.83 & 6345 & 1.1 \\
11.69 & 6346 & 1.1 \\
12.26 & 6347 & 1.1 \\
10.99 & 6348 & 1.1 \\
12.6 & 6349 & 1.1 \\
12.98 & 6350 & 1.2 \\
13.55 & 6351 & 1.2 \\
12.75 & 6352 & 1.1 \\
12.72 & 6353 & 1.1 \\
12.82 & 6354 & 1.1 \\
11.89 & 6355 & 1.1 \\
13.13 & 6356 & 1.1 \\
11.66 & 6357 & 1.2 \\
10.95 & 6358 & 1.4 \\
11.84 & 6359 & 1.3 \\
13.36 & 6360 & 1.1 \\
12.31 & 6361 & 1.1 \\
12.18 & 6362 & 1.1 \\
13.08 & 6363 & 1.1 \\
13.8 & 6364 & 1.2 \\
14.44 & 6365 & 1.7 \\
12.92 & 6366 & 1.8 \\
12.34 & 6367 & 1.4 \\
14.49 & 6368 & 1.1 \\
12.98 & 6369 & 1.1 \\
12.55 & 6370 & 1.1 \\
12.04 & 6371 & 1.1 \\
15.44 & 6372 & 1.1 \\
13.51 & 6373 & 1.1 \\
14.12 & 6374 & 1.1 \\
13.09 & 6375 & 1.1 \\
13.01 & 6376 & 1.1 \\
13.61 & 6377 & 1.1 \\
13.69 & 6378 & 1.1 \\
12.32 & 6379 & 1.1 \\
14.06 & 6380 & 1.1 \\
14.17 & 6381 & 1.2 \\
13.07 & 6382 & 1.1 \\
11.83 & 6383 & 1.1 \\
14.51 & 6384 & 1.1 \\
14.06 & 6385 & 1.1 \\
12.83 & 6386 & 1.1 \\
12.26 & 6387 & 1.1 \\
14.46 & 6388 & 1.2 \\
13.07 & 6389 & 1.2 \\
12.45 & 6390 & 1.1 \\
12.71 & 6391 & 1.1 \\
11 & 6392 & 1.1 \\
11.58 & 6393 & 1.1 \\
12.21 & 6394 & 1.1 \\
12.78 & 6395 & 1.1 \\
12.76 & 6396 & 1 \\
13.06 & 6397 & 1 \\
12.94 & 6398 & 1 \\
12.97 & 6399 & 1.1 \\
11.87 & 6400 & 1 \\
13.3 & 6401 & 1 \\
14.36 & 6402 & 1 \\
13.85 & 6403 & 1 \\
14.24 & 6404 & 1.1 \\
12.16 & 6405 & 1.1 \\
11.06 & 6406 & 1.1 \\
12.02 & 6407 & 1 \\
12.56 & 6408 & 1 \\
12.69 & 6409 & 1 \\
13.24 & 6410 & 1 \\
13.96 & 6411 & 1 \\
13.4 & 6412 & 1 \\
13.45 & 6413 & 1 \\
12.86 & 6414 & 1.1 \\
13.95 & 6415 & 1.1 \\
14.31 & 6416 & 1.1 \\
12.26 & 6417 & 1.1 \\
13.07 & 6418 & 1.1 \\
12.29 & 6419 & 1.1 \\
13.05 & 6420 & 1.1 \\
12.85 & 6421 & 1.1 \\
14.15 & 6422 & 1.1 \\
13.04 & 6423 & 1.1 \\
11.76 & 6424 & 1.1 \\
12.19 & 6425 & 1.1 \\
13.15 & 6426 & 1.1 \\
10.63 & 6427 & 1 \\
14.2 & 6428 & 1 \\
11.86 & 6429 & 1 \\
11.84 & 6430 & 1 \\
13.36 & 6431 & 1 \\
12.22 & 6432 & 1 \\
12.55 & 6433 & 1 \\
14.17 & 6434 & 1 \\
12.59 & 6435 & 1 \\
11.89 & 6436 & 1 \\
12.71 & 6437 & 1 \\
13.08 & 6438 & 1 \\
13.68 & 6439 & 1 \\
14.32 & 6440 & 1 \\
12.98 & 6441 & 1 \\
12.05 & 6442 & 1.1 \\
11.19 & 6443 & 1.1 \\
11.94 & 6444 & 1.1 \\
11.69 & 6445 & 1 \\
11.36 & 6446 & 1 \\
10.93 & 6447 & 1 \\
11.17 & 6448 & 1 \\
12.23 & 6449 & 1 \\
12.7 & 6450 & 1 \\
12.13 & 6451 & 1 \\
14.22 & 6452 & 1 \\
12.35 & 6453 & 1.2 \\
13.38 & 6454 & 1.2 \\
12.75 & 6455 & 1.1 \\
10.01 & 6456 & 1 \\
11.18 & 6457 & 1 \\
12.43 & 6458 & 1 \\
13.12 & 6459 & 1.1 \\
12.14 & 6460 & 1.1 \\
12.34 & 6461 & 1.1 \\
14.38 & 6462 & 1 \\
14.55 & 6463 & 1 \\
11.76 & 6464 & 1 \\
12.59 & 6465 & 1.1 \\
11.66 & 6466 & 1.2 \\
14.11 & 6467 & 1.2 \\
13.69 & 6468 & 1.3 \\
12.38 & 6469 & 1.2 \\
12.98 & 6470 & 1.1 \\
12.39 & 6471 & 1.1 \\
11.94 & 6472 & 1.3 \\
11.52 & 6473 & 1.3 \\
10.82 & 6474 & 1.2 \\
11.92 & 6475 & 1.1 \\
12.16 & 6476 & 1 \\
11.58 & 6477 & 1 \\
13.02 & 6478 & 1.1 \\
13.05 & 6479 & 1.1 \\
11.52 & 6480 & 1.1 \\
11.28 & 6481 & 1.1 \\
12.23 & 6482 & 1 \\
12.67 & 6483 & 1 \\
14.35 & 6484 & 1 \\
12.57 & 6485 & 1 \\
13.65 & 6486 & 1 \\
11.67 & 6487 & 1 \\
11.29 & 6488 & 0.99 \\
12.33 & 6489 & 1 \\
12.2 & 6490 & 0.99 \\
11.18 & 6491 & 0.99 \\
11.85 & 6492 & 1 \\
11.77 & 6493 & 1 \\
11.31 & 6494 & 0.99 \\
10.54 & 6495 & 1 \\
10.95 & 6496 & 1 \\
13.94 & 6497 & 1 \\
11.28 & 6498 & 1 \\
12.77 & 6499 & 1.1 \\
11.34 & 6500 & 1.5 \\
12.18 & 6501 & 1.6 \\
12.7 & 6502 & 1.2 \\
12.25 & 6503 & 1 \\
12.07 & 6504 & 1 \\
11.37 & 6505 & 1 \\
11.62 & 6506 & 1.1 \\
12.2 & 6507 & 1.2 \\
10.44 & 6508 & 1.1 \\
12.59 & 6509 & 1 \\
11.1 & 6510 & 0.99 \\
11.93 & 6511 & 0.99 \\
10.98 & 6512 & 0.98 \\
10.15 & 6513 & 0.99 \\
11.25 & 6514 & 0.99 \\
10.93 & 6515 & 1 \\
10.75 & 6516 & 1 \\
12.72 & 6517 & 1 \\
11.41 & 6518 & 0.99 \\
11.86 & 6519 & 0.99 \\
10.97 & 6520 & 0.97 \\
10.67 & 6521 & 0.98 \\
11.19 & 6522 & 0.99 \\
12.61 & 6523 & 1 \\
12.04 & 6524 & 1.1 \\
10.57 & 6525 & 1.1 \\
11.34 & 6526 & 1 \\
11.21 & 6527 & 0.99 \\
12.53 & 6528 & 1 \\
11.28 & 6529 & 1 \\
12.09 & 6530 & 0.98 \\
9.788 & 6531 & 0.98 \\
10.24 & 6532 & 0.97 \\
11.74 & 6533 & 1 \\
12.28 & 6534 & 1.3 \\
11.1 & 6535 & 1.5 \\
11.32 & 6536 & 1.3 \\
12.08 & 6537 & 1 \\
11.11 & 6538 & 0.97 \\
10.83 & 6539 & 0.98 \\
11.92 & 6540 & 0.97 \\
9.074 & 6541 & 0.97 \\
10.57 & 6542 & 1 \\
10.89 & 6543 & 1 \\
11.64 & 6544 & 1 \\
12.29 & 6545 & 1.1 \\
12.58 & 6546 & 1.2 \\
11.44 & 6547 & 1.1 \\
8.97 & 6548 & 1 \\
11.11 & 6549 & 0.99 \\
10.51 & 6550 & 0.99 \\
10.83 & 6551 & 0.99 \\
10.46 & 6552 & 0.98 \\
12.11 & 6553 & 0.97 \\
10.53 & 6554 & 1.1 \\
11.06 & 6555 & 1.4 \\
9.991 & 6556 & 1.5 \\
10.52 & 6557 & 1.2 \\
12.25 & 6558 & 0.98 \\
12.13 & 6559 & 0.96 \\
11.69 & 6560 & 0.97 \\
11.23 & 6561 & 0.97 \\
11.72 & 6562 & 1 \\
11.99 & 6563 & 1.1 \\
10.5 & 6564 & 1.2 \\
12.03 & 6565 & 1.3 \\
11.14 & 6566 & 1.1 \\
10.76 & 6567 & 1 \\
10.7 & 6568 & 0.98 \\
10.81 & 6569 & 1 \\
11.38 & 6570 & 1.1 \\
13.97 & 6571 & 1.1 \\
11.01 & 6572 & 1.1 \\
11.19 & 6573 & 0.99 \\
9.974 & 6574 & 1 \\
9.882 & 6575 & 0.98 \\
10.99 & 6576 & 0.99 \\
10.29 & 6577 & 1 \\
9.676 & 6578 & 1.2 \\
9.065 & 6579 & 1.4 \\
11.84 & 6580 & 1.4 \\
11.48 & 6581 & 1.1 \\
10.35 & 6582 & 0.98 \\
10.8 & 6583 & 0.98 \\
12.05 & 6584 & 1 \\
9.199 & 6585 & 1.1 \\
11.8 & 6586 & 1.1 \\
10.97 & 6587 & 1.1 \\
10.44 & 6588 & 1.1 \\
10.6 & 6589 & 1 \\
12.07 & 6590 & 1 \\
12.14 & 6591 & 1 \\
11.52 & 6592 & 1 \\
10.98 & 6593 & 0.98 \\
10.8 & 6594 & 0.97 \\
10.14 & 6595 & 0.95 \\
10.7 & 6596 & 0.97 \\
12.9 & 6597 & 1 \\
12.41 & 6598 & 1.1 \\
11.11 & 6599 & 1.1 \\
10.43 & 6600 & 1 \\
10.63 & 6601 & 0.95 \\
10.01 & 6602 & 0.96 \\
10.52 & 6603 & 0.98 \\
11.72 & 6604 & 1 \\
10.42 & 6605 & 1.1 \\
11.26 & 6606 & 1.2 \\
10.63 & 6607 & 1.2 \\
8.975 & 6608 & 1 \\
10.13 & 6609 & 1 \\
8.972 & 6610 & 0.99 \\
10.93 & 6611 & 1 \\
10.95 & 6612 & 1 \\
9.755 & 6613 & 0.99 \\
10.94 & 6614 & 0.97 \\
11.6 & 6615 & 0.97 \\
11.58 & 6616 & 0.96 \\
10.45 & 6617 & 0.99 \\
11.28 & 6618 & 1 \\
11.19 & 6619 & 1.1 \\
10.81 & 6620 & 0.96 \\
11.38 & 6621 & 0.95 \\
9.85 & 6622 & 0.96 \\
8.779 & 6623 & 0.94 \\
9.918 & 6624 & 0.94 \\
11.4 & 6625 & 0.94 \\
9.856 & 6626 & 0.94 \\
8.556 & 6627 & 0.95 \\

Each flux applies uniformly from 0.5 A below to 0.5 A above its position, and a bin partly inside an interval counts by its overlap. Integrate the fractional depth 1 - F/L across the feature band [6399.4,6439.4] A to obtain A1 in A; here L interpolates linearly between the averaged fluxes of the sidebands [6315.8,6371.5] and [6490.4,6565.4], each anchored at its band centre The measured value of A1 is -2.8 A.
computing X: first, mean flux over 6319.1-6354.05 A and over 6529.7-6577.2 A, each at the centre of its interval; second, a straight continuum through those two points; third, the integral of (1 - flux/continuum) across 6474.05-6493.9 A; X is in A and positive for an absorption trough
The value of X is -1.1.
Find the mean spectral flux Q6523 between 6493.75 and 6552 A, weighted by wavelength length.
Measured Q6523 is 11.4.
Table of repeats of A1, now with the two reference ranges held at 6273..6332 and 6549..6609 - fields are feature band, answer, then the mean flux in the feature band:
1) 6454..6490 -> -3.3 A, 12.4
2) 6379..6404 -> -2.9 A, 13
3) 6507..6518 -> -0.1 A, 11.3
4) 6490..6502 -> -0.5 A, 11.8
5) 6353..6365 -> -0.8 A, 12.5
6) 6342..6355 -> -0.7 A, 12.4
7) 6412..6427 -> -1.8 A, 13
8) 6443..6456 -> -0.8 A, 12.1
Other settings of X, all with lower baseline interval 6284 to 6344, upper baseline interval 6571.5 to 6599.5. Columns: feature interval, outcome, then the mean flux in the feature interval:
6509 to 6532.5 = -0.22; 11.3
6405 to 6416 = -1.20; 12.9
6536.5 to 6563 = -0.15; 11.2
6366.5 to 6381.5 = -2.03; 13.4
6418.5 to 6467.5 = -4.30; 12.5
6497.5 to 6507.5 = -0.61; 12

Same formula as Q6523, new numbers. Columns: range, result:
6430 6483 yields 12.4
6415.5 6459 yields 12.5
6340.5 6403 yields 12.9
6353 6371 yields 12.7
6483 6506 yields 12.1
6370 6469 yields 12.8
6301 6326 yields 12.4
